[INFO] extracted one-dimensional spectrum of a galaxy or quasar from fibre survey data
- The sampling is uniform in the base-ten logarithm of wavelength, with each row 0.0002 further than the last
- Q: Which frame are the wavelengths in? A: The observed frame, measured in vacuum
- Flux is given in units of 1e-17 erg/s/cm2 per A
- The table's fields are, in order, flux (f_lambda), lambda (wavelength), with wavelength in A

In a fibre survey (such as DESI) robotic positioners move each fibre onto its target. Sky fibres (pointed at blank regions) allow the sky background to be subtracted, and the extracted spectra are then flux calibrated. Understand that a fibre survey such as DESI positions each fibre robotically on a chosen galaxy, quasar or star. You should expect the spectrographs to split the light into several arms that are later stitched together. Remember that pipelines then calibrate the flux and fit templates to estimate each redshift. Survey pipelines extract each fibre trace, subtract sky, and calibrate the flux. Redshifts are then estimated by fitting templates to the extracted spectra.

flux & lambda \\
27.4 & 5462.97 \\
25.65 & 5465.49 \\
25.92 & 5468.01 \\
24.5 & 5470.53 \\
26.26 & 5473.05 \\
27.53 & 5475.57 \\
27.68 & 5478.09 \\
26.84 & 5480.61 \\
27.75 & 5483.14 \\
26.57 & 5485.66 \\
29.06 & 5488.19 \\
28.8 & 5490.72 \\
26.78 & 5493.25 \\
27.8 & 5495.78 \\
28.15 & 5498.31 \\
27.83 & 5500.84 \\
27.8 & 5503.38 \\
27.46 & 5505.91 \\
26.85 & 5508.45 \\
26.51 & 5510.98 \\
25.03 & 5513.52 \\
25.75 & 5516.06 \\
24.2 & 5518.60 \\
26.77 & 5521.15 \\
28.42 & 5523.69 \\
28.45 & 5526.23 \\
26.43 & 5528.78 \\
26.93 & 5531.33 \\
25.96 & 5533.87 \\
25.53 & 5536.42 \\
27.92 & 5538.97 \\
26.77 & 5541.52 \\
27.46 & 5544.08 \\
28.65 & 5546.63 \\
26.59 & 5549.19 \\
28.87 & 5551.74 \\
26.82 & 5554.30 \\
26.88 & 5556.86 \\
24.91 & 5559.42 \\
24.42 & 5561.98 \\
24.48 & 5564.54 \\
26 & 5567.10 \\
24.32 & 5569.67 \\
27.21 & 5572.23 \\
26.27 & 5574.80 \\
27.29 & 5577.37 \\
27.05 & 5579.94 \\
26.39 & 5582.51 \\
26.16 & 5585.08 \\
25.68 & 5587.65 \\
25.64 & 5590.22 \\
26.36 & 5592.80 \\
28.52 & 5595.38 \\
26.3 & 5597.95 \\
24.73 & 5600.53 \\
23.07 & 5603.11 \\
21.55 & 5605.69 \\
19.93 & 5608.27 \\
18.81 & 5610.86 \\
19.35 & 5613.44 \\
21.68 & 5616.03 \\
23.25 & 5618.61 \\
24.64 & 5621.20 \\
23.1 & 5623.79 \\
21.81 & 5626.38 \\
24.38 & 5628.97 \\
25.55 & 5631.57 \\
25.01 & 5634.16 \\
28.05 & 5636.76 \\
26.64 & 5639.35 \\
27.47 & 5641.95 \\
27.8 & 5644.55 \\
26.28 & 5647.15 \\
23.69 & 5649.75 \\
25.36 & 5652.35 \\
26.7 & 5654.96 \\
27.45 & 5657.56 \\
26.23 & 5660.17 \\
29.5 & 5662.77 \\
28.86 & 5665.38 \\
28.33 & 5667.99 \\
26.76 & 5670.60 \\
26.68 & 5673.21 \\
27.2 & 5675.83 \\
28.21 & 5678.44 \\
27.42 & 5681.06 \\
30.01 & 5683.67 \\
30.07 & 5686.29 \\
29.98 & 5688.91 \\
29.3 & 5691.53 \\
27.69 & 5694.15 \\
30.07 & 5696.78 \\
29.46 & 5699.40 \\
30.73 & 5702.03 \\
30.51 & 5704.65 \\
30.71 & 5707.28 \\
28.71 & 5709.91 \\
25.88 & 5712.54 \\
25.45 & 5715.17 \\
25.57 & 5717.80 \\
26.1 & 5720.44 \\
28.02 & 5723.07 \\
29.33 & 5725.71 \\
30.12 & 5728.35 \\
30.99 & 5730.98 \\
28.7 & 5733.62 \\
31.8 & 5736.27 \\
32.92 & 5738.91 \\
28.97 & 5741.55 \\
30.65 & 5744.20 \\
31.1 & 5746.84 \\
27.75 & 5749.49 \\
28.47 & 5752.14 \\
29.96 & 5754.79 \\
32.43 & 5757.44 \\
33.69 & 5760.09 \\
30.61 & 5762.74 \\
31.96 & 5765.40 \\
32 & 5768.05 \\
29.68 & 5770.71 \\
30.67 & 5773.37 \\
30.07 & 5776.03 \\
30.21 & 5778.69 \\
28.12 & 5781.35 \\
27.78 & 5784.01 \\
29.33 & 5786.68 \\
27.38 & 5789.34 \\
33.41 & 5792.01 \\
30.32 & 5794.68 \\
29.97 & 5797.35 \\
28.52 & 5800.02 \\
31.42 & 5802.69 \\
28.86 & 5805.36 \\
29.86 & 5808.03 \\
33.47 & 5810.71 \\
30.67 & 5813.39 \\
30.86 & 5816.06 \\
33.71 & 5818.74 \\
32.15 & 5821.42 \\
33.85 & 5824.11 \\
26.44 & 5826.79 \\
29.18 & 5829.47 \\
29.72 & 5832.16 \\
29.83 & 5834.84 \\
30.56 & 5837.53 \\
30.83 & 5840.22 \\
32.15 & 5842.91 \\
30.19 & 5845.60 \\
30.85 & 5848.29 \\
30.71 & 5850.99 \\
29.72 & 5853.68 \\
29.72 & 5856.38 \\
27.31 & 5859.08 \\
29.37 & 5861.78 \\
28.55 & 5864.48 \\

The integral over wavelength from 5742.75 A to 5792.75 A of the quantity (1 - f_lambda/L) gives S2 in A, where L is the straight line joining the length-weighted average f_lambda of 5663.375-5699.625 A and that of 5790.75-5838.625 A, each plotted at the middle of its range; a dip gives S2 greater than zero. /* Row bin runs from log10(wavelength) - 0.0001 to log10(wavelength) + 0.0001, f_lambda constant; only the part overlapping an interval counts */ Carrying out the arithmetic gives -0.5 A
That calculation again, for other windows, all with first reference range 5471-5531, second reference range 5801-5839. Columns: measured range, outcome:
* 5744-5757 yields 0.1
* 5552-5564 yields 0.8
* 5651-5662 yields 0.9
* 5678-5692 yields 0.0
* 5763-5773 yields -0.3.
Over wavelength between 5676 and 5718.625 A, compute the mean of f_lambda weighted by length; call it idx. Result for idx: 28.7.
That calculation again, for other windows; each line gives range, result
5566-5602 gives 26.3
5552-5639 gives 24.8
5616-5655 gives 25.1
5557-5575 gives 25.4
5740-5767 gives 30.6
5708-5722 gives 26.6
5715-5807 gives 29.8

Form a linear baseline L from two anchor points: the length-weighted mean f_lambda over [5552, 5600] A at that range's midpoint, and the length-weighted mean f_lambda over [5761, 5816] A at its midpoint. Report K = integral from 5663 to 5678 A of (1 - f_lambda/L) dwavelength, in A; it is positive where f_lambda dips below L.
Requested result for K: 0.1 A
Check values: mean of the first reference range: 26.2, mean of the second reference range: 30.3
